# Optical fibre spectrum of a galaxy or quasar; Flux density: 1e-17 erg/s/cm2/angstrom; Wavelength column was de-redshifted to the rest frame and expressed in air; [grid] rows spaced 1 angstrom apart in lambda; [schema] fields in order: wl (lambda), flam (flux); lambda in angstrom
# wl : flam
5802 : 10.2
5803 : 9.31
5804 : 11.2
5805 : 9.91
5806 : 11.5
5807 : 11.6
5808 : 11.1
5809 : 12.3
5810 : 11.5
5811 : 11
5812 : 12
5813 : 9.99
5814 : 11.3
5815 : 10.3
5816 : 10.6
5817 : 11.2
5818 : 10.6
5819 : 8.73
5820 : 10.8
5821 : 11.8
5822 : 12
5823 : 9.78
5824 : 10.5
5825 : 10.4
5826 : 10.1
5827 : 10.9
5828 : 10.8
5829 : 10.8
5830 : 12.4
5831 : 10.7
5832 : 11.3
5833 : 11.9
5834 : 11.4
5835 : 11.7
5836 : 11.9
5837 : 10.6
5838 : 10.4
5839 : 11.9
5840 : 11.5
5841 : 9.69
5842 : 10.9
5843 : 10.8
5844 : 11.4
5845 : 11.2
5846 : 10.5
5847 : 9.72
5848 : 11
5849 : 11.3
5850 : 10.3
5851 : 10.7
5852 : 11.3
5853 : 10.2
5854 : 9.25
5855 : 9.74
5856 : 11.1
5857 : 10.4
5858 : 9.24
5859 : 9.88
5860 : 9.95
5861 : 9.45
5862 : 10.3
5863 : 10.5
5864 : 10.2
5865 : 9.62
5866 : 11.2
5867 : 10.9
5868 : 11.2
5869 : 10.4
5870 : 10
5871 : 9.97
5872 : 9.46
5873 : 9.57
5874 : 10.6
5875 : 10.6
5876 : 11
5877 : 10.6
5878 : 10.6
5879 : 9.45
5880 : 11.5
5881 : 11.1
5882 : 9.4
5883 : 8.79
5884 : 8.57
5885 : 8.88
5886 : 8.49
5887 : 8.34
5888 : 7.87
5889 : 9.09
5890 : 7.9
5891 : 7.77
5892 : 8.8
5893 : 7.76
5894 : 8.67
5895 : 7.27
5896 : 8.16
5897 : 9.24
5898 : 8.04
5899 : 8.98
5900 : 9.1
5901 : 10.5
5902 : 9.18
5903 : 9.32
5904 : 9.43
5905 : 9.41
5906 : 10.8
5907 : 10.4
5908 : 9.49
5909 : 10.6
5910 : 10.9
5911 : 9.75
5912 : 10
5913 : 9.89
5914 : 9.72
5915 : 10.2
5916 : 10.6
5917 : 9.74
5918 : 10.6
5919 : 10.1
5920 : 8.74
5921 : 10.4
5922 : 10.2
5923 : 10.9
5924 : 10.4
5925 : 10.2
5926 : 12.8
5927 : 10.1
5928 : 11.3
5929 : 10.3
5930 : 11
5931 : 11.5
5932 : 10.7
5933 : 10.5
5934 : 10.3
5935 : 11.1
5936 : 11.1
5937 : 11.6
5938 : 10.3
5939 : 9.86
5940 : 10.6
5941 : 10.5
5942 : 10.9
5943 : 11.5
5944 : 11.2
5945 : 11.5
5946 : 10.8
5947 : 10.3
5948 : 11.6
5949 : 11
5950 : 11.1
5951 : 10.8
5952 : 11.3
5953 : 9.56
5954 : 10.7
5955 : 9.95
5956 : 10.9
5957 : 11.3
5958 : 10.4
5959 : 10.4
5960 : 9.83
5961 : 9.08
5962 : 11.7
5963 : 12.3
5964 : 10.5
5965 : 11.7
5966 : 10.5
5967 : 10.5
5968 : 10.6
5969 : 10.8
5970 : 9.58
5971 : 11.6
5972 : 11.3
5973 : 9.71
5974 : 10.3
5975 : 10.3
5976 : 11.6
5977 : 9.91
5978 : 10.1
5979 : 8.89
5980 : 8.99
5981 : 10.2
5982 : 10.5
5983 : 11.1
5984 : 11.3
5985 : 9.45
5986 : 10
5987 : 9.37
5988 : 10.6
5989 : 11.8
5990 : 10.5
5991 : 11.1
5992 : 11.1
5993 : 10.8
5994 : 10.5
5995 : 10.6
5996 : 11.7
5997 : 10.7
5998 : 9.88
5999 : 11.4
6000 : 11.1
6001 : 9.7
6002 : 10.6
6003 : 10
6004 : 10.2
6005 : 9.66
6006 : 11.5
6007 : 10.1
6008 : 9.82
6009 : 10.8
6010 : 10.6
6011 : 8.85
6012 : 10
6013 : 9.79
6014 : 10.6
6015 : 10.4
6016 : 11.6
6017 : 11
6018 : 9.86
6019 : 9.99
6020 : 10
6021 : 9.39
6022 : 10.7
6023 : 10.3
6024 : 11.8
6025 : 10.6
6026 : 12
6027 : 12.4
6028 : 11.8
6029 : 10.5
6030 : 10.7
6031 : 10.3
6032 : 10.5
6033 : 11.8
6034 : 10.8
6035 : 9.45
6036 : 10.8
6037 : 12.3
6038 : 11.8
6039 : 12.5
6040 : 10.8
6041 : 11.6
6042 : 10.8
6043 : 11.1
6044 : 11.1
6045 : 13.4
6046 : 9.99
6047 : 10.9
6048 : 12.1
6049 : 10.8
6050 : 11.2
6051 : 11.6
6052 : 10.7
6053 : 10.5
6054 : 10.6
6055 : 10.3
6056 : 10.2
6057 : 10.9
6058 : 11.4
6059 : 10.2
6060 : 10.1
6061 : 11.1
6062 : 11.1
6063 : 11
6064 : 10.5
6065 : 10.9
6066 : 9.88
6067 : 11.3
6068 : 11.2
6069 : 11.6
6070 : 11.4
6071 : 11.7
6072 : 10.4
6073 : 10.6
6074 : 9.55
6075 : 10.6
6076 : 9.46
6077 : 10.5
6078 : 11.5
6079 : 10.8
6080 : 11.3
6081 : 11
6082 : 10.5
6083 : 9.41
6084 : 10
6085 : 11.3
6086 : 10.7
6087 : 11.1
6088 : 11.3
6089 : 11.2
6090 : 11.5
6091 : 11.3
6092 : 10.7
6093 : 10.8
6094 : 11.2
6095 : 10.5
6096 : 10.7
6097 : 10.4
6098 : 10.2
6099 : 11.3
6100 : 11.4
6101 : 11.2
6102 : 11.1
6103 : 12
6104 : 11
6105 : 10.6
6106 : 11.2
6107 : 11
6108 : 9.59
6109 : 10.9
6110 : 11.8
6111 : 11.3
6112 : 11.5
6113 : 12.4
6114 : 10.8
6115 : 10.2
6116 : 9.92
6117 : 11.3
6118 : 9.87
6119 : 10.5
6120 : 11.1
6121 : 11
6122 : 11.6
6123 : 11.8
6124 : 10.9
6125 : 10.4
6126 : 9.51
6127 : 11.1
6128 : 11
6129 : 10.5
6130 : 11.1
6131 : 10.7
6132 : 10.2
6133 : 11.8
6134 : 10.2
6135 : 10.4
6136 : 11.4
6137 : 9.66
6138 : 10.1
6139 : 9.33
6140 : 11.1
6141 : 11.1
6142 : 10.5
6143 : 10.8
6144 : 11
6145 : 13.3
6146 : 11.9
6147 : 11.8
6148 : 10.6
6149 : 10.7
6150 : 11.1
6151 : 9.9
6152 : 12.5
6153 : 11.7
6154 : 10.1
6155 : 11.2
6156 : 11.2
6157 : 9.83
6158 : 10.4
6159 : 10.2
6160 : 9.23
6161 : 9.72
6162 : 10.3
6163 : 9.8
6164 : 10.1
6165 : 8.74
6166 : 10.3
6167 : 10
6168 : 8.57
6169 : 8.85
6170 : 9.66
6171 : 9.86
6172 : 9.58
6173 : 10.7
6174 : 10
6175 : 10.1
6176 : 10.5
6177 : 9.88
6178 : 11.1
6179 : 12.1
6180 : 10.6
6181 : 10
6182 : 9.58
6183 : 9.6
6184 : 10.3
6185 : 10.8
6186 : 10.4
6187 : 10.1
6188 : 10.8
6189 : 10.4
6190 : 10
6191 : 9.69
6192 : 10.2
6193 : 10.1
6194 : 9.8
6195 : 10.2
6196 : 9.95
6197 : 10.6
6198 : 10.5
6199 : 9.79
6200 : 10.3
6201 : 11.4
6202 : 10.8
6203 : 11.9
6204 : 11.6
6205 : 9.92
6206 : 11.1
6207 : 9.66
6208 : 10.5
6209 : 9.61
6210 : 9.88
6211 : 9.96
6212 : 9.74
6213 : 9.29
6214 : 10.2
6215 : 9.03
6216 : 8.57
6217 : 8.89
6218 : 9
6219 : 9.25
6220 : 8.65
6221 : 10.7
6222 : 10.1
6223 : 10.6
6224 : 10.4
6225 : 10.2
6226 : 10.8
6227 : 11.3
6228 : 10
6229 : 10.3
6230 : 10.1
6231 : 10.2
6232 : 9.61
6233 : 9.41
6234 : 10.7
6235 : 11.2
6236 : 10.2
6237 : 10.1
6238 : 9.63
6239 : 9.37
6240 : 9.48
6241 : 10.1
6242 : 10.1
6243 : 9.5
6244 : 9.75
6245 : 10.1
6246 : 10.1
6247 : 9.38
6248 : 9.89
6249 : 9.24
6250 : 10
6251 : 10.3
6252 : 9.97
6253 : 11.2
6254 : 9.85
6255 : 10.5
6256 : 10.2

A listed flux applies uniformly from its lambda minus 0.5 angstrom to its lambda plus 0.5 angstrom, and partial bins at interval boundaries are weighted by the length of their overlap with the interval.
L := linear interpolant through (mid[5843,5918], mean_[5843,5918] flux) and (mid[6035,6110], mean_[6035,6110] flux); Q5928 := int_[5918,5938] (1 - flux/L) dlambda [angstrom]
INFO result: -1.2 angstrom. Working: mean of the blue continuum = 9.83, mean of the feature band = 10.7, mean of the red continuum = 10.9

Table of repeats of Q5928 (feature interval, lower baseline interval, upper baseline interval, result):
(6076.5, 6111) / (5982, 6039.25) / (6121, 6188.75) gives -1.11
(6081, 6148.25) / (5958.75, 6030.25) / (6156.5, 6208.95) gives -3.74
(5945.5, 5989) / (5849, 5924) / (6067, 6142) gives -1.59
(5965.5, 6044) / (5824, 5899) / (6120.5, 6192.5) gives -2.49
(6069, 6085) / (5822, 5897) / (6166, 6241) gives -0.80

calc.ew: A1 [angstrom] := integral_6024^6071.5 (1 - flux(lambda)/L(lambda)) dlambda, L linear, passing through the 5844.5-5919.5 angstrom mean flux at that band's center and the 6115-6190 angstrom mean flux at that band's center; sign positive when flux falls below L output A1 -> -3.9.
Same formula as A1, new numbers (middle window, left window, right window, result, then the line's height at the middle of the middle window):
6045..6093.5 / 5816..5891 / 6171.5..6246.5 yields -2.9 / 10.2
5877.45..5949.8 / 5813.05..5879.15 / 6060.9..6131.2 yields 4.8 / 10.7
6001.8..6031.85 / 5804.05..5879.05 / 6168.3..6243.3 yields -0.3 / 10.4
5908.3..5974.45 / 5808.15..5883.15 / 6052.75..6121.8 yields 0.6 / 10.7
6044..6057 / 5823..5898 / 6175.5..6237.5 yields -1.1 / 10.2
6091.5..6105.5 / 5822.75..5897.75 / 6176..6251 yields -1.1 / 10.1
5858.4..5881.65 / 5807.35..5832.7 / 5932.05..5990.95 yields 1.0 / 10.8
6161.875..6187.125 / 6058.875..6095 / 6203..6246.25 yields 0.5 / 10.3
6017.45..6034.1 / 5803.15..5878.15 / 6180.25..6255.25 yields -0.6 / 10.4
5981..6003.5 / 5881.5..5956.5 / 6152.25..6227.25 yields -1.3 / 10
